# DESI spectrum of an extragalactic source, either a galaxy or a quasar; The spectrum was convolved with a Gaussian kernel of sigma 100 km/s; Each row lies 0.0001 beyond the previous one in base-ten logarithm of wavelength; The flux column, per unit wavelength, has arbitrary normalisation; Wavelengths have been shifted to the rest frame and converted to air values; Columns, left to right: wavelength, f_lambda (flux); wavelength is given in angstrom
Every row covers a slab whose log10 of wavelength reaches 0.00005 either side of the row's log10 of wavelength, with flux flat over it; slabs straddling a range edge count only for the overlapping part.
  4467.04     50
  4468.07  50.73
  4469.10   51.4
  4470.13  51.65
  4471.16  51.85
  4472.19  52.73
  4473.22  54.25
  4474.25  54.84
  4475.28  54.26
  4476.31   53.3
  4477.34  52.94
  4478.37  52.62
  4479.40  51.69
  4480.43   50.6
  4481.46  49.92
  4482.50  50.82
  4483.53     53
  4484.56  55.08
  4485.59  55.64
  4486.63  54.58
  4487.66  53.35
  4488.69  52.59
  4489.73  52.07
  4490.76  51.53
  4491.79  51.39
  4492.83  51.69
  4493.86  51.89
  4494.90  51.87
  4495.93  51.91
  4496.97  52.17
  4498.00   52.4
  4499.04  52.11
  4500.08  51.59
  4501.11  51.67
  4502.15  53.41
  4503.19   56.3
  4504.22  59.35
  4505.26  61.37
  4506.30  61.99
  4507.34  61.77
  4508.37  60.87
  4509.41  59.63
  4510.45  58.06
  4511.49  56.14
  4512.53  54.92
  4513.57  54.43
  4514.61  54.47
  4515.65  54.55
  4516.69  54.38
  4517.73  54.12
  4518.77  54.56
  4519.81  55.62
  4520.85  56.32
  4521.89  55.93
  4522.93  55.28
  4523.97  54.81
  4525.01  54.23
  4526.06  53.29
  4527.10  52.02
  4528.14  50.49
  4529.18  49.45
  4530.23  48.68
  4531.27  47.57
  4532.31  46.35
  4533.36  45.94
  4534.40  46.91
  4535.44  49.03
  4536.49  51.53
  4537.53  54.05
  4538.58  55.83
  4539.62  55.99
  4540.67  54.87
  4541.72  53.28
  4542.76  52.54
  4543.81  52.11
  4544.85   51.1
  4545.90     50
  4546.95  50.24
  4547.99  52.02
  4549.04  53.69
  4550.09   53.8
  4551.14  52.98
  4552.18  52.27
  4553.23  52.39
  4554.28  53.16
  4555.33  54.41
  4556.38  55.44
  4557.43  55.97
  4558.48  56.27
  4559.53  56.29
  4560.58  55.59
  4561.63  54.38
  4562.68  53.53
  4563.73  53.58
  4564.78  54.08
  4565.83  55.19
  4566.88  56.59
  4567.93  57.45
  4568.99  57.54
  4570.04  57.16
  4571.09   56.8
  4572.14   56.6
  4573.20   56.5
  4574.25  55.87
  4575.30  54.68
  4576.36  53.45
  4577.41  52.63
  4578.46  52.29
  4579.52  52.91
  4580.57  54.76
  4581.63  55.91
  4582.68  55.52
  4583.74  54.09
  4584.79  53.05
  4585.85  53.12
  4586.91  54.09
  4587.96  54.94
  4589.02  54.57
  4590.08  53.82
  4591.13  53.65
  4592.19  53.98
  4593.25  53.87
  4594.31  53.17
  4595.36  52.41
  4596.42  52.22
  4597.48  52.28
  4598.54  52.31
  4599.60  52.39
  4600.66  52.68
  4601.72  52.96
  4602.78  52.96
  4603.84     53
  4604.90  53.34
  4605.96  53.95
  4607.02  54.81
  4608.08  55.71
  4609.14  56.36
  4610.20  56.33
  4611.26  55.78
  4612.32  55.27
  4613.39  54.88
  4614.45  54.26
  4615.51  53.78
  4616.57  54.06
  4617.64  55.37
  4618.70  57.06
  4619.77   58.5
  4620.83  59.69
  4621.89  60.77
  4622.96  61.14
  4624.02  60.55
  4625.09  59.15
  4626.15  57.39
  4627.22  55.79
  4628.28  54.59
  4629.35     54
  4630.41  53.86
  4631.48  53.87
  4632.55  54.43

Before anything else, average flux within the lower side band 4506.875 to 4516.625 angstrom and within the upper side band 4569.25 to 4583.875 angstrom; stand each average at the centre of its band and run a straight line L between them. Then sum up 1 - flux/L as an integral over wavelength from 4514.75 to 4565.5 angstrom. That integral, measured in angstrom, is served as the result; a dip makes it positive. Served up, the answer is 2.9 angstrom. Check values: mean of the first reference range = 57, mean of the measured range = 53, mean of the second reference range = 55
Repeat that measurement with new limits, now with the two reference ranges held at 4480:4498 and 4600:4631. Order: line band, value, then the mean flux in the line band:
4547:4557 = 0.16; 53.2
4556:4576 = -0.48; 55.7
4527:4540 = 0.83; 50.2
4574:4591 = 0.26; 54.1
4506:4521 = -1.04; 56.7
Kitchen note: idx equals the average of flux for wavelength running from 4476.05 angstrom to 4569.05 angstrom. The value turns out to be 53.6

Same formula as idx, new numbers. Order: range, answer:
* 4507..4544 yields 53.6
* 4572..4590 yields 54.3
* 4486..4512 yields 54.9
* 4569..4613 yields 54.2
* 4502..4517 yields 57.6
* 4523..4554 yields 51.7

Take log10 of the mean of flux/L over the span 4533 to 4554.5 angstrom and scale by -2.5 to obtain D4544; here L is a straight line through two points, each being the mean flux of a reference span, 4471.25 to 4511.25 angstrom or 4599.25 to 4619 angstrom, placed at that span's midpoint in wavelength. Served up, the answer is 0.04 mag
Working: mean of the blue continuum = 54.1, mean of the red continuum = 54.5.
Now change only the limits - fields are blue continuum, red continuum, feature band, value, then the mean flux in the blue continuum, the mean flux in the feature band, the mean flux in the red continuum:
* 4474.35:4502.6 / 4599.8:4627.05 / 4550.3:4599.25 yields 0.01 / 52.5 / 54.4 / 55.9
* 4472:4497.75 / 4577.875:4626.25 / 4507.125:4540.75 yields 0.00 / 52.7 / 53.6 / 54.9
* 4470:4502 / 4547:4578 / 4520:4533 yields 0.03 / 52.5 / 52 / 54.8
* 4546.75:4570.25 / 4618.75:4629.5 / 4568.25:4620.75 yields 0.04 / 54.6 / 54.5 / 58.2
